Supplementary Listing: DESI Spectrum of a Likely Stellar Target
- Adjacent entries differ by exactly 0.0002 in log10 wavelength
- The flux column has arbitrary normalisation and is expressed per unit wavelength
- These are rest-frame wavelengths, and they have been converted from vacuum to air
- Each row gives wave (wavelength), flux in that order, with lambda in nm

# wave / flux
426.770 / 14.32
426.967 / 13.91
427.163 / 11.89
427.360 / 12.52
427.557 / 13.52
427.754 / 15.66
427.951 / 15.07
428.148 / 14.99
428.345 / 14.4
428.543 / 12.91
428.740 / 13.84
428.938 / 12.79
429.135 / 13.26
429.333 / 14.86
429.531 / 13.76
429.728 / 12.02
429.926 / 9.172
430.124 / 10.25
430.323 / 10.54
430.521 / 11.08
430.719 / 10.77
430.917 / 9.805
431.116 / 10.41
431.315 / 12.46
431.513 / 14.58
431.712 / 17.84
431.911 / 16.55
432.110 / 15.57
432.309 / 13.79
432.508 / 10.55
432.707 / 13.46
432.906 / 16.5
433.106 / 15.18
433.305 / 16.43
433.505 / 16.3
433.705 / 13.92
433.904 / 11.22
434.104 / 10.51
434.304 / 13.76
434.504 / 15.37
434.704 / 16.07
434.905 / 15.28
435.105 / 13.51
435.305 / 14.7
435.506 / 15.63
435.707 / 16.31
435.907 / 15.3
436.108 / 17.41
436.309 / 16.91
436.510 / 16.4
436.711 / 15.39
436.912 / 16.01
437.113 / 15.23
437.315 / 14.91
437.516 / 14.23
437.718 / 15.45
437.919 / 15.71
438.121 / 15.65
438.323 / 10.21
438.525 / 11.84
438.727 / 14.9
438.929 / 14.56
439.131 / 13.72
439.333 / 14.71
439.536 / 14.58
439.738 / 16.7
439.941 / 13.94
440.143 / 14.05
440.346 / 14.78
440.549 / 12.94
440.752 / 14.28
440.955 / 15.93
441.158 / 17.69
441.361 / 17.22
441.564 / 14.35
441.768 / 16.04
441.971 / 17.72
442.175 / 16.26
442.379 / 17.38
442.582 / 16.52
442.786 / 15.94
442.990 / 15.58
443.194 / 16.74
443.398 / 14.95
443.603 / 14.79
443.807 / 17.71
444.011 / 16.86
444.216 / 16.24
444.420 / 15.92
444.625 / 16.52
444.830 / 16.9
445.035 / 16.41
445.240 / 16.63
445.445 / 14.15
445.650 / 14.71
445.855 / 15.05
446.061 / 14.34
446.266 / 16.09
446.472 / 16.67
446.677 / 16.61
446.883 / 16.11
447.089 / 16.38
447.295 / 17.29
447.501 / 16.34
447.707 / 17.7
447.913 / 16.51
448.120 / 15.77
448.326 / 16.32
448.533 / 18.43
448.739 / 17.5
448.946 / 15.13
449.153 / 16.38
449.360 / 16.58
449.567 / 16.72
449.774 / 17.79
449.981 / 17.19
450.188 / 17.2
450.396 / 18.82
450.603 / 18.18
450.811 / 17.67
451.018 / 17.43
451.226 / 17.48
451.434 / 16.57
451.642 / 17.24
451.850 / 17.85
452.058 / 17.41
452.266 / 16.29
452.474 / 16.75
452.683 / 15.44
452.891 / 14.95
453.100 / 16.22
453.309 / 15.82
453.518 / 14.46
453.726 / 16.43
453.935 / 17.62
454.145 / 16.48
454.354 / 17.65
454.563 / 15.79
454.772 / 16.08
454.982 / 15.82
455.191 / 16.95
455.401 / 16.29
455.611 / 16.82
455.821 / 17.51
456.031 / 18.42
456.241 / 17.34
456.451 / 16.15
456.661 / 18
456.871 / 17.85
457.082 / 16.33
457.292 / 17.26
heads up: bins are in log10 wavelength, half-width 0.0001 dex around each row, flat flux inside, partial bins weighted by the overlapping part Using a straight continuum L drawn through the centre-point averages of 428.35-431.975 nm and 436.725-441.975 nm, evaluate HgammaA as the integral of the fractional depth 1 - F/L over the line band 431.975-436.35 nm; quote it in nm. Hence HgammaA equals -0.36 nm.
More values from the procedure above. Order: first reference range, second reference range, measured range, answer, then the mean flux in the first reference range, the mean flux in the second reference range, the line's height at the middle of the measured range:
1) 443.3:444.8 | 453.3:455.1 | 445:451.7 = -0.178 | 16.2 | 16.3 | 16.2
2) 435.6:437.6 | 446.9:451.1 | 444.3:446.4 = 0.125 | 15.8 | 17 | 16.7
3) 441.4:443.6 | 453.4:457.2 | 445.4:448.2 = 0.055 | 16.1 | 16.8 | 16.3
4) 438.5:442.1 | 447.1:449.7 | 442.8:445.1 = -0.059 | 15.1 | 16.7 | 15.8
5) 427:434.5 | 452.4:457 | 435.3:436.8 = -0.218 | 13.3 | 16.6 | 14.1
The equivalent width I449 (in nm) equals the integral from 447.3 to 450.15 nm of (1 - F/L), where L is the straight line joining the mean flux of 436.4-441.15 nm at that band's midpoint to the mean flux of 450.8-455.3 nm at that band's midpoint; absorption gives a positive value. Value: -0.15 nm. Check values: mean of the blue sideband 14.7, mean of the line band 16.8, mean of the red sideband 16.5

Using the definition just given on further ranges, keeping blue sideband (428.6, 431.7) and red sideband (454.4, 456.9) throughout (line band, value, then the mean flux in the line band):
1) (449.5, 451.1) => -0.17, 17.7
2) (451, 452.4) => -0.09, 17.2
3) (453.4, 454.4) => 0.01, 16.5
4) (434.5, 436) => -0.25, 15.3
